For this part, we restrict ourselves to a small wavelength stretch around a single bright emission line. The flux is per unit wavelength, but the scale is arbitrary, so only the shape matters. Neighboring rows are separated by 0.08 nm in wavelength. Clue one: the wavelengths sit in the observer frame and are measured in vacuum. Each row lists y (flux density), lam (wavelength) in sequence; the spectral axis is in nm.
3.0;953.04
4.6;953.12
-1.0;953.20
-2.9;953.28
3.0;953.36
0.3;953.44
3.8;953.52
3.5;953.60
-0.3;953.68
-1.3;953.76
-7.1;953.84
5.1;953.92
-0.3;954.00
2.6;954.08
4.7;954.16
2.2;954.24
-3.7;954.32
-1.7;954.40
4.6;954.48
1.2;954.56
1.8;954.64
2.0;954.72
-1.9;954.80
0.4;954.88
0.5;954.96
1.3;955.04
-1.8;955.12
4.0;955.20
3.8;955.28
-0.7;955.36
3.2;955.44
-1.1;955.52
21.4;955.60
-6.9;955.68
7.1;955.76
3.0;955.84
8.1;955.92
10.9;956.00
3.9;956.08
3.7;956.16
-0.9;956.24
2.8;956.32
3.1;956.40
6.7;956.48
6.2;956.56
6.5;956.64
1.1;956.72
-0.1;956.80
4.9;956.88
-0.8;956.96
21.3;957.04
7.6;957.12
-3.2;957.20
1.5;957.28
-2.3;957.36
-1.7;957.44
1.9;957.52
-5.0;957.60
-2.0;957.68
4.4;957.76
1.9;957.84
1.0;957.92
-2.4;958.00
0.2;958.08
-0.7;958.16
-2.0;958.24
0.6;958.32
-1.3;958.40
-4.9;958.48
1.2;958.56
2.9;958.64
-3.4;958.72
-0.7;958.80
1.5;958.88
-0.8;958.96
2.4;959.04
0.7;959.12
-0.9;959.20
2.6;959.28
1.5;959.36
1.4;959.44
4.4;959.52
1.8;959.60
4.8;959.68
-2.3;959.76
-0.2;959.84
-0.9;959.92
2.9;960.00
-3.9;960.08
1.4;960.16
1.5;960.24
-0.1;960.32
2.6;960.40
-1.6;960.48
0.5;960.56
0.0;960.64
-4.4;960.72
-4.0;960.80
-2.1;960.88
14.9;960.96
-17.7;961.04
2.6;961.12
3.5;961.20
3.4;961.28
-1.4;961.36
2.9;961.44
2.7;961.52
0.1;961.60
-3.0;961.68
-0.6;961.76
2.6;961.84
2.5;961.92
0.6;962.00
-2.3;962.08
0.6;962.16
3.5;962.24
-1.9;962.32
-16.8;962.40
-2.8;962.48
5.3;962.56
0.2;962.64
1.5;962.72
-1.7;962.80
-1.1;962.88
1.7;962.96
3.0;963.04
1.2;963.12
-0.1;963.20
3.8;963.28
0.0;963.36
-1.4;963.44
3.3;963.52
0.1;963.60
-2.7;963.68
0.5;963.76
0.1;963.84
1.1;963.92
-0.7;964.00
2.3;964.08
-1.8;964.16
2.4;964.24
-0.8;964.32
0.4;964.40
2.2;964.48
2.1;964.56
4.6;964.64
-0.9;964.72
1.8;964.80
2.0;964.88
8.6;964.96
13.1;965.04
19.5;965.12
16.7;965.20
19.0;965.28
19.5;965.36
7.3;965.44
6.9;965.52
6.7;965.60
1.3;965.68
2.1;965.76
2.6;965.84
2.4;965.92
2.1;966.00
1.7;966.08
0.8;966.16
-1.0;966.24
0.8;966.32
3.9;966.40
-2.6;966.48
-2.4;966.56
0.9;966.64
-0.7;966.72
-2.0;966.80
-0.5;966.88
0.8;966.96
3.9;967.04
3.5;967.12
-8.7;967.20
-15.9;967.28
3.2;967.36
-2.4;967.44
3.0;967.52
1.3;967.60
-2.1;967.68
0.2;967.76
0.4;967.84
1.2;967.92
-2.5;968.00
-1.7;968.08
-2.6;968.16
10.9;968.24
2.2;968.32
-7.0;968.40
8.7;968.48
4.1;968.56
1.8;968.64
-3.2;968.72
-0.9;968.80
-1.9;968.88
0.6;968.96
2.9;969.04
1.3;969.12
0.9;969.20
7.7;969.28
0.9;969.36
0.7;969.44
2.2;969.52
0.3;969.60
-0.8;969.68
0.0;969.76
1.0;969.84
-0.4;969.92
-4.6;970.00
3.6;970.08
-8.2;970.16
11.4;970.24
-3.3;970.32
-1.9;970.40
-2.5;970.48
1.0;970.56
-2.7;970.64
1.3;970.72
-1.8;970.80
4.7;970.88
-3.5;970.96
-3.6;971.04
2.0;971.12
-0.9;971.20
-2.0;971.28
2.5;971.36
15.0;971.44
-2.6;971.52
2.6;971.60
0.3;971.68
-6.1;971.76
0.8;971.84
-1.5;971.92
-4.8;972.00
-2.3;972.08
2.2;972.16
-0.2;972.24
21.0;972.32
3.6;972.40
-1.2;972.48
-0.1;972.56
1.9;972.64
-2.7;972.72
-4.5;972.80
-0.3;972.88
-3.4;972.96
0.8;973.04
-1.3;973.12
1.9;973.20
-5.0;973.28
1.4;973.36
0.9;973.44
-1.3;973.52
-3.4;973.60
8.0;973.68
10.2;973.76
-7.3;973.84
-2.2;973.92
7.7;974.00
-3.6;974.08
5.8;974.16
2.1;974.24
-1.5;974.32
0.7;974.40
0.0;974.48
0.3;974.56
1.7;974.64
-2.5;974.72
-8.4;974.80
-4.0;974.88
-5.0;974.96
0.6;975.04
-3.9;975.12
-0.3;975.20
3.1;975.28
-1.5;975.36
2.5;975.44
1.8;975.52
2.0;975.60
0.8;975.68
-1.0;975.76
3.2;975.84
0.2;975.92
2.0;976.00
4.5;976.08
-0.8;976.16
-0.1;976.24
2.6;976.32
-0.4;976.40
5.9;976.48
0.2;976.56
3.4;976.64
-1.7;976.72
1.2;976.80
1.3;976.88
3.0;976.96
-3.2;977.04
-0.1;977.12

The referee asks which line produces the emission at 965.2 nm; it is [O III] 5007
